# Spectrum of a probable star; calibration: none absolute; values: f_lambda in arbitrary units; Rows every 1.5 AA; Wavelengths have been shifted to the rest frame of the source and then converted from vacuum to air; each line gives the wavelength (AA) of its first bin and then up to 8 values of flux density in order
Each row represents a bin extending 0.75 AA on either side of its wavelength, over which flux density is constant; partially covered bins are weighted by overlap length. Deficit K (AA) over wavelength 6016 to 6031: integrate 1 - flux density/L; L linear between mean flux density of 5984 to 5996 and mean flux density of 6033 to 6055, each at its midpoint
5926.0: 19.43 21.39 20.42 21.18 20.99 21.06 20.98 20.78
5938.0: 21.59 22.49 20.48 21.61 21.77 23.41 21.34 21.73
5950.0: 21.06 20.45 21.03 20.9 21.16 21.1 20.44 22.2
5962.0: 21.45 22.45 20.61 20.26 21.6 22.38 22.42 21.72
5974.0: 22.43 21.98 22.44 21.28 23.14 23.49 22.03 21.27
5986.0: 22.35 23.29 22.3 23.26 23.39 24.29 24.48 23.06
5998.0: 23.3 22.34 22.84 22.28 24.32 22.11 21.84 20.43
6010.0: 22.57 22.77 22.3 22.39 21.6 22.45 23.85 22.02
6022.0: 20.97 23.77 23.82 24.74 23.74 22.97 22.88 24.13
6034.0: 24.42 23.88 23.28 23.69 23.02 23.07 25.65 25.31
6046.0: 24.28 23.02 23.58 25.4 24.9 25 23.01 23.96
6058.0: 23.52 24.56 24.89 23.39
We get 0.4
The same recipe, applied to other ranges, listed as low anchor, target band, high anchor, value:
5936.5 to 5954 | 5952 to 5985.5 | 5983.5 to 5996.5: 0.91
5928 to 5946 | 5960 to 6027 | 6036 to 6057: 0.82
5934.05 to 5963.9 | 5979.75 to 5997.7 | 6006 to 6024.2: -0.92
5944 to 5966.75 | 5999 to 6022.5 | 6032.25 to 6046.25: 0.82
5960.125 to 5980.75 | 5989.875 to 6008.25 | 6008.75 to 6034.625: -0.47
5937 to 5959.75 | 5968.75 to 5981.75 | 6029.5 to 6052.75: -0.11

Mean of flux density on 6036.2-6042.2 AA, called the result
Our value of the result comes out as 23.3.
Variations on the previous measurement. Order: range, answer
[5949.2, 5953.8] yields 20.9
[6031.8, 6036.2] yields 24.1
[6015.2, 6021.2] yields 22.5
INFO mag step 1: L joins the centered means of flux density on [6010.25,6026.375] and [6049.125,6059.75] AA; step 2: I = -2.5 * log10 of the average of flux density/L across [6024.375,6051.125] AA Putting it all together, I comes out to -0.02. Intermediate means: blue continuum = 22.7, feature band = 23.9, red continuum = 24.3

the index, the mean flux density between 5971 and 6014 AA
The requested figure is 22.6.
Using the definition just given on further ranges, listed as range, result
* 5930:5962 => 21.3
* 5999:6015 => 22.4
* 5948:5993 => 21.9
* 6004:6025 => 22.4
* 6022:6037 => 23.6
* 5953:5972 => 21.4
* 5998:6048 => 23.1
